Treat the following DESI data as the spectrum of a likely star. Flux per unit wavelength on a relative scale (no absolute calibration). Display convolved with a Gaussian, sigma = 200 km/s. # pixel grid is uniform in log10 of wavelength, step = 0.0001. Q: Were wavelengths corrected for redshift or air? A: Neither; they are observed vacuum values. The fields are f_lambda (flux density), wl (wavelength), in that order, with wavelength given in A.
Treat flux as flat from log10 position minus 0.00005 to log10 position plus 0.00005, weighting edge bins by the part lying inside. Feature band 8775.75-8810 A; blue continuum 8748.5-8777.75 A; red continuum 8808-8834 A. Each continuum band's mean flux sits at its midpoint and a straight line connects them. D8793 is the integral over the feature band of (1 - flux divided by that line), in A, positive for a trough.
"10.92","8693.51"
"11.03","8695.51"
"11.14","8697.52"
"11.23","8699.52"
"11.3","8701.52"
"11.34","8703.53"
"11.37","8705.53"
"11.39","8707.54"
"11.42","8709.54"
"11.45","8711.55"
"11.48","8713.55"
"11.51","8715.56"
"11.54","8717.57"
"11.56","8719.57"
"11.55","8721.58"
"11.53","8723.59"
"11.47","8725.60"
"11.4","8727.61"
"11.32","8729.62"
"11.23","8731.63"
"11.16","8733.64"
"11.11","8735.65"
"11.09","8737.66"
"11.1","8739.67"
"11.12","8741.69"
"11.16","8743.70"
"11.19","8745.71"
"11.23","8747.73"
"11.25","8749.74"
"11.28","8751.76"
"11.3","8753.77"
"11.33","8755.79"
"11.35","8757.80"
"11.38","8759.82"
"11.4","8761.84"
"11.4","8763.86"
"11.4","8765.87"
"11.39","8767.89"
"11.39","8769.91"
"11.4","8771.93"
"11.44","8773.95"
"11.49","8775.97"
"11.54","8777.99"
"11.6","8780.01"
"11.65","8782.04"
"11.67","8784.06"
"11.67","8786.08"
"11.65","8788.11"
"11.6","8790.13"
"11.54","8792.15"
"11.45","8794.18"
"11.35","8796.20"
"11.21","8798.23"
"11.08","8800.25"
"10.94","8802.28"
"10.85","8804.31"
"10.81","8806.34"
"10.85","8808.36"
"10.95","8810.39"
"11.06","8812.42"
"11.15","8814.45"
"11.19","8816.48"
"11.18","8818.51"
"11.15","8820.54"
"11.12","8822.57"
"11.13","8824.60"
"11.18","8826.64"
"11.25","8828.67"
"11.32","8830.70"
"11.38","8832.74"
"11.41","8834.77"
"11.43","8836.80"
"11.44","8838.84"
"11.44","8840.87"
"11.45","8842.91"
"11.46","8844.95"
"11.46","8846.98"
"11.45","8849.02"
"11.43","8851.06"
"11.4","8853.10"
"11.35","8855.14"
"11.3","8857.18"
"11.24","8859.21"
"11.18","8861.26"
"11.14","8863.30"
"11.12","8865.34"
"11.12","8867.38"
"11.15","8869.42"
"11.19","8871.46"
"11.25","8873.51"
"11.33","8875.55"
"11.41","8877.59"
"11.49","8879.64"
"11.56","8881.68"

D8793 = -0.23 A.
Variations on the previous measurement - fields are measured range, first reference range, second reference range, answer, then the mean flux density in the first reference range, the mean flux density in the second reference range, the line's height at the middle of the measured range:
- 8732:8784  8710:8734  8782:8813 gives 0.1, 11.4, 11.3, 11.4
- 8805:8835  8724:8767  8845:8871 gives 0.4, 11.3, 11.3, 11.3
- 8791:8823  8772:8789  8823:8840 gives 0.9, 11.6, 11.3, 11.4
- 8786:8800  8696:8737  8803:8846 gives -0.3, 11.4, 11.2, 11.2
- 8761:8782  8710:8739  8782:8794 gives 0.2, 11.4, 11.6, 11.6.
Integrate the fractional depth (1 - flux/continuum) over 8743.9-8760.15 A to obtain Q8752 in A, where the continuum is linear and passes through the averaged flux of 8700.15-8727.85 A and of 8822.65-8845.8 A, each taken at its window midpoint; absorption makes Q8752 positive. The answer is 0.19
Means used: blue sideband 11.4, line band 11.3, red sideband 11.3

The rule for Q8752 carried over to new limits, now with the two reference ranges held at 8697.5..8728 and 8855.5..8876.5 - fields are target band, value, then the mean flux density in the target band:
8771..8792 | -0.4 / 11.6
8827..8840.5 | -0.1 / 11.4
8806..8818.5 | 0.3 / 11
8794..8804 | 0.1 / 11.2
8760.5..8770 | 0.0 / 11.4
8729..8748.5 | 0.4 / 11.2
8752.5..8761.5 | 0.0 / 11.3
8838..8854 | -0.3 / 11.4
